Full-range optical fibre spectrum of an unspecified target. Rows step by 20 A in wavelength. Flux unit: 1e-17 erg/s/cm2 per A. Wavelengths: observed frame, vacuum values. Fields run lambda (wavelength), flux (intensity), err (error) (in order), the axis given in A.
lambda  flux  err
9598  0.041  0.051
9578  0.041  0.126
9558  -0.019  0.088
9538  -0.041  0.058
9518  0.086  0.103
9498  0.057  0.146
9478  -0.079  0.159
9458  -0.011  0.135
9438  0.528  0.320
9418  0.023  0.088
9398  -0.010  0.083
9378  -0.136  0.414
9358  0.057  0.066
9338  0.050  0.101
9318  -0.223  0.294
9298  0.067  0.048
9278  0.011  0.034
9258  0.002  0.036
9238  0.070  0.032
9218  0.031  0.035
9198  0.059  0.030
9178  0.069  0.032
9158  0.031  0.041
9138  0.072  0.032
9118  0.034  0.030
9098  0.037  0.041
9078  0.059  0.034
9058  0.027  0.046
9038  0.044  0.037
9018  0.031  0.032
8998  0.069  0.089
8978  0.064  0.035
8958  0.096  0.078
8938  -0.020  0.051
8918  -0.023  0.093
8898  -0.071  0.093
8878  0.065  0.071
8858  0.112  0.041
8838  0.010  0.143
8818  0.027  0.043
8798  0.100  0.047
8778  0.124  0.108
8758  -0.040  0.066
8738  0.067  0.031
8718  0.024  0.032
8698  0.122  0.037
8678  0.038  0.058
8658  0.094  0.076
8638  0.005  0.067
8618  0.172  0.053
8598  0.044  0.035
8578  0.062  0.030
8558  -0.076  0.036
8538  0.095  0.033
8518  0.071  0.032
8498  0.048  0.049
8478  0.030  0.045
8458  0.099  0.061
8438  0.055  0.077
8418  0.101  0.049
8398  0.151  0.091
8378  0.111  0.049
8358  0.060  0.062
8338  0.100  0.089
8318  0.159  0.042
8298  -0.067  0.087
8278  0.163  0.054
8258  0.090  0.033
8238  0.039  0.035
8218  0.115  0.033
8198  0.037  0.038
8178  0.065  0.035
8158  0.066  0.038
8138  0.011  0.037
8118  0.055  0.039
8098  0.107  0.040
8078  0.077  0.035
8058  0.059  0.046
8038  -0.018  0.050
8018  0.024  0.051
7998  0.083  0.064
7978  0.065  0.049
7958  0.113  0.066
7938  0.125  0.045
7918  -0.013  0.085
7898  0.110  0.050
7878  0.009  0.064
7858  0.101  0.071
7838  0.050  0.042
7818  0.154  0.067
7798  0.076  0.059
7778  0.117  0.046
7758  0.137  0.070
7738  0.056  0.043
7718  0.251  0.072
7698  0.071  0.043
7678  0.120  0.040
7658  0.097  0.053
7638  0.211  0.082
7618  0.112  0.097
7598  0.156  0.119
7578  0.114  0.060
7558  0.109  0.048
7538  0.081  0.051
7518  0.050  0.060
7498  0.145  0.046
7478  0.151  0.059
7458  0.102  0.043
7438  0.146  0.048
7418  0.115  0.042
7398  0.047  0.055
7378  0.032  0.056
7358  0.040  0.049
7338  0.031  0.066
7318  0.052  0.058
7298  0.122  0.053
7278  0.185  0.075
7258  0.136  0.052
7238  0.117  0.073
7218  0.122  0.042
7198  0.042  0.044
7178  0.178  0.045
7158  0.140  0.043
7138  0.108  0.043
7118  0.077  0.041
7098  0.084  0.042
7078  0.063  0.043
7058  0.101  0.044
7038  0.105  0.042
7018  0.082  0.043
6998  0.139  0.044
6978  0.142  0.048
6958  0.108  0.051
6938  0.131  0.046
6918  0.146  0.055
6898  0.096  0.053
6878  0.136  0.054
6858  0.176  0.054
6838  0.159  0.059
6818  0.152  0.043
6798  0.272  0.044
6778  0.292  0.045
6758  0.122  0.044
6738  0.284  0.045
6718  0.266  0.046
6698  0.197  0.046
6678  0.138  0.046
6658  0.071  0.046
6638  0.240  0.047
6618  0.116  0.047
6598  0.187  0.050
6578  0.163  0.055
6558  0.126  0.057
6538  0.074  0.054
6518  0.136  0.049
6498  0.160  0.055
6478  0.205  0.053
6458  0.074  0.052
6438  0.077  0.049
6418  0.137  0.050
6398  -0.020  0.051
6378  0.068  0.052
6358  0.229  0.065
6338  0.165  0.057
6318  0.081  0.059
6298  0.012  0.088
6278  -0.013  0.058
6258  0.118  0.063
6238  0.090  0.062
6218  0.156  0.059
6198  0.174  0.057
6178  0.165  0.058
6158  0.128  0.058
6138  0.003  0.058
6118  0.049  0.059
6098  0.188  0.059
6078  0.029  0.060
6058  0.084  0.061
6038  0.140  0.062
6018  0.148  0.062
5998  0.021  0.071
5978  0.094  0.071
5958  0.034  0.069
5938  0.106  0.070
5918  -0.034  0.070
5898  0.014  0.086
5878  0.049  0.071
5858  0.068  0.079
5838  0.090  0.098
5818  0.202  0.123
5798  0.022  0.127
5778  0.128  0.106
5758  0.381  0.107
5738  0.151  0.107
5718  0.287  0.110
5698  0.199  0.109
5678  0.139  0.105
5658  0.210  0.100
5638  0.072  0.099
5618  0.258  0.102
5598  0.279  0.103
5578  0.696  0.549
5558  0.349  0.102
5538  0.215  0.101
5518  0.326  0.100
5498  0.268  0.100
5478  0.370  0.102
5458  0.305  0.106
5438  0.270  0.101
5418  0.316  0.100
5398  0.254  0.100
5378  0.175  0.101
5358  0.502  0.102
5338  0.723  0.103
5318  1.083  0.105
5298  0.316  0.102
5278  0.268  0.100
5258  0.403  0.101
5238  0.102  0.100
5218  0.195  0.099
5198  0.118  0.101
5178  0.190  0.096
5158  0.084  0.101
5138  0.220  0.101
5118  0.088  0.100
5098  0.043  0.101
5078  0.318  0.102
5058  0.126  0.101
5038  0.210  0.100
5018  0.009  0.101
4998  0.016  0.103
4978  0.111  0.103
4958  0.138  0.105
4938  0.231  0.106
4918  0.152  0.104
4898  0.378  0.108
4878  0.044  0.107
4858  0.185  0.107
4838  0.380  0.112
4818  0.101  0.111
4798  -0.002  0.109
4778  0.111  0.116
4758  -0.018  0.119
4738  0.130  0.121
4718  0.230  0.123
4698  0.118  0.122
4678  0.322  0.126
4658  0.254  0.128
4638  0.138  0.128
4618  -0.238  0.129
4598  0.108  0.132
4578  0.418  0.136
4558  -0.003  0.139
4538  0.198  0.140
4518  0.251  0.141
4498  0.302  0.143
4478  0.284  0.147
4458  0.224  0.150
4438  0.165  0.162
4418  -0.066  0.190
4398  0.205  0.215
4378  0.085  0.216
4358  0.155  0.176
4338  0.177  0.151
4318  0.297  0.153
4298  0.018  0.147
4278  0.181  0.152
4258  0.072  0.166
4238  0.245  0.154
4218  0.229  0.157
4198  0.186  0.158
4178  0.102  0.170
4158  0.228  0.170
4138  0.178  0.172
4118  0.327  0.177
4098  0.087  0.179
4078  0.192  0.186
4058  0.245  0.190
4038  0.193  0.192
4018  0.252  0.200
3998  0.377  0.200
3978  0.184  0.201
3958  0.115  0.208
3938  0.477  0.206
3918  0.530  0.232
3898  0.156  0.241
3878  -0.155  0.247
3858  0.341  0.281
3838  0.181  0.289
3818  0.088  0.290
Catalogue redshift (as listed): 3.37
